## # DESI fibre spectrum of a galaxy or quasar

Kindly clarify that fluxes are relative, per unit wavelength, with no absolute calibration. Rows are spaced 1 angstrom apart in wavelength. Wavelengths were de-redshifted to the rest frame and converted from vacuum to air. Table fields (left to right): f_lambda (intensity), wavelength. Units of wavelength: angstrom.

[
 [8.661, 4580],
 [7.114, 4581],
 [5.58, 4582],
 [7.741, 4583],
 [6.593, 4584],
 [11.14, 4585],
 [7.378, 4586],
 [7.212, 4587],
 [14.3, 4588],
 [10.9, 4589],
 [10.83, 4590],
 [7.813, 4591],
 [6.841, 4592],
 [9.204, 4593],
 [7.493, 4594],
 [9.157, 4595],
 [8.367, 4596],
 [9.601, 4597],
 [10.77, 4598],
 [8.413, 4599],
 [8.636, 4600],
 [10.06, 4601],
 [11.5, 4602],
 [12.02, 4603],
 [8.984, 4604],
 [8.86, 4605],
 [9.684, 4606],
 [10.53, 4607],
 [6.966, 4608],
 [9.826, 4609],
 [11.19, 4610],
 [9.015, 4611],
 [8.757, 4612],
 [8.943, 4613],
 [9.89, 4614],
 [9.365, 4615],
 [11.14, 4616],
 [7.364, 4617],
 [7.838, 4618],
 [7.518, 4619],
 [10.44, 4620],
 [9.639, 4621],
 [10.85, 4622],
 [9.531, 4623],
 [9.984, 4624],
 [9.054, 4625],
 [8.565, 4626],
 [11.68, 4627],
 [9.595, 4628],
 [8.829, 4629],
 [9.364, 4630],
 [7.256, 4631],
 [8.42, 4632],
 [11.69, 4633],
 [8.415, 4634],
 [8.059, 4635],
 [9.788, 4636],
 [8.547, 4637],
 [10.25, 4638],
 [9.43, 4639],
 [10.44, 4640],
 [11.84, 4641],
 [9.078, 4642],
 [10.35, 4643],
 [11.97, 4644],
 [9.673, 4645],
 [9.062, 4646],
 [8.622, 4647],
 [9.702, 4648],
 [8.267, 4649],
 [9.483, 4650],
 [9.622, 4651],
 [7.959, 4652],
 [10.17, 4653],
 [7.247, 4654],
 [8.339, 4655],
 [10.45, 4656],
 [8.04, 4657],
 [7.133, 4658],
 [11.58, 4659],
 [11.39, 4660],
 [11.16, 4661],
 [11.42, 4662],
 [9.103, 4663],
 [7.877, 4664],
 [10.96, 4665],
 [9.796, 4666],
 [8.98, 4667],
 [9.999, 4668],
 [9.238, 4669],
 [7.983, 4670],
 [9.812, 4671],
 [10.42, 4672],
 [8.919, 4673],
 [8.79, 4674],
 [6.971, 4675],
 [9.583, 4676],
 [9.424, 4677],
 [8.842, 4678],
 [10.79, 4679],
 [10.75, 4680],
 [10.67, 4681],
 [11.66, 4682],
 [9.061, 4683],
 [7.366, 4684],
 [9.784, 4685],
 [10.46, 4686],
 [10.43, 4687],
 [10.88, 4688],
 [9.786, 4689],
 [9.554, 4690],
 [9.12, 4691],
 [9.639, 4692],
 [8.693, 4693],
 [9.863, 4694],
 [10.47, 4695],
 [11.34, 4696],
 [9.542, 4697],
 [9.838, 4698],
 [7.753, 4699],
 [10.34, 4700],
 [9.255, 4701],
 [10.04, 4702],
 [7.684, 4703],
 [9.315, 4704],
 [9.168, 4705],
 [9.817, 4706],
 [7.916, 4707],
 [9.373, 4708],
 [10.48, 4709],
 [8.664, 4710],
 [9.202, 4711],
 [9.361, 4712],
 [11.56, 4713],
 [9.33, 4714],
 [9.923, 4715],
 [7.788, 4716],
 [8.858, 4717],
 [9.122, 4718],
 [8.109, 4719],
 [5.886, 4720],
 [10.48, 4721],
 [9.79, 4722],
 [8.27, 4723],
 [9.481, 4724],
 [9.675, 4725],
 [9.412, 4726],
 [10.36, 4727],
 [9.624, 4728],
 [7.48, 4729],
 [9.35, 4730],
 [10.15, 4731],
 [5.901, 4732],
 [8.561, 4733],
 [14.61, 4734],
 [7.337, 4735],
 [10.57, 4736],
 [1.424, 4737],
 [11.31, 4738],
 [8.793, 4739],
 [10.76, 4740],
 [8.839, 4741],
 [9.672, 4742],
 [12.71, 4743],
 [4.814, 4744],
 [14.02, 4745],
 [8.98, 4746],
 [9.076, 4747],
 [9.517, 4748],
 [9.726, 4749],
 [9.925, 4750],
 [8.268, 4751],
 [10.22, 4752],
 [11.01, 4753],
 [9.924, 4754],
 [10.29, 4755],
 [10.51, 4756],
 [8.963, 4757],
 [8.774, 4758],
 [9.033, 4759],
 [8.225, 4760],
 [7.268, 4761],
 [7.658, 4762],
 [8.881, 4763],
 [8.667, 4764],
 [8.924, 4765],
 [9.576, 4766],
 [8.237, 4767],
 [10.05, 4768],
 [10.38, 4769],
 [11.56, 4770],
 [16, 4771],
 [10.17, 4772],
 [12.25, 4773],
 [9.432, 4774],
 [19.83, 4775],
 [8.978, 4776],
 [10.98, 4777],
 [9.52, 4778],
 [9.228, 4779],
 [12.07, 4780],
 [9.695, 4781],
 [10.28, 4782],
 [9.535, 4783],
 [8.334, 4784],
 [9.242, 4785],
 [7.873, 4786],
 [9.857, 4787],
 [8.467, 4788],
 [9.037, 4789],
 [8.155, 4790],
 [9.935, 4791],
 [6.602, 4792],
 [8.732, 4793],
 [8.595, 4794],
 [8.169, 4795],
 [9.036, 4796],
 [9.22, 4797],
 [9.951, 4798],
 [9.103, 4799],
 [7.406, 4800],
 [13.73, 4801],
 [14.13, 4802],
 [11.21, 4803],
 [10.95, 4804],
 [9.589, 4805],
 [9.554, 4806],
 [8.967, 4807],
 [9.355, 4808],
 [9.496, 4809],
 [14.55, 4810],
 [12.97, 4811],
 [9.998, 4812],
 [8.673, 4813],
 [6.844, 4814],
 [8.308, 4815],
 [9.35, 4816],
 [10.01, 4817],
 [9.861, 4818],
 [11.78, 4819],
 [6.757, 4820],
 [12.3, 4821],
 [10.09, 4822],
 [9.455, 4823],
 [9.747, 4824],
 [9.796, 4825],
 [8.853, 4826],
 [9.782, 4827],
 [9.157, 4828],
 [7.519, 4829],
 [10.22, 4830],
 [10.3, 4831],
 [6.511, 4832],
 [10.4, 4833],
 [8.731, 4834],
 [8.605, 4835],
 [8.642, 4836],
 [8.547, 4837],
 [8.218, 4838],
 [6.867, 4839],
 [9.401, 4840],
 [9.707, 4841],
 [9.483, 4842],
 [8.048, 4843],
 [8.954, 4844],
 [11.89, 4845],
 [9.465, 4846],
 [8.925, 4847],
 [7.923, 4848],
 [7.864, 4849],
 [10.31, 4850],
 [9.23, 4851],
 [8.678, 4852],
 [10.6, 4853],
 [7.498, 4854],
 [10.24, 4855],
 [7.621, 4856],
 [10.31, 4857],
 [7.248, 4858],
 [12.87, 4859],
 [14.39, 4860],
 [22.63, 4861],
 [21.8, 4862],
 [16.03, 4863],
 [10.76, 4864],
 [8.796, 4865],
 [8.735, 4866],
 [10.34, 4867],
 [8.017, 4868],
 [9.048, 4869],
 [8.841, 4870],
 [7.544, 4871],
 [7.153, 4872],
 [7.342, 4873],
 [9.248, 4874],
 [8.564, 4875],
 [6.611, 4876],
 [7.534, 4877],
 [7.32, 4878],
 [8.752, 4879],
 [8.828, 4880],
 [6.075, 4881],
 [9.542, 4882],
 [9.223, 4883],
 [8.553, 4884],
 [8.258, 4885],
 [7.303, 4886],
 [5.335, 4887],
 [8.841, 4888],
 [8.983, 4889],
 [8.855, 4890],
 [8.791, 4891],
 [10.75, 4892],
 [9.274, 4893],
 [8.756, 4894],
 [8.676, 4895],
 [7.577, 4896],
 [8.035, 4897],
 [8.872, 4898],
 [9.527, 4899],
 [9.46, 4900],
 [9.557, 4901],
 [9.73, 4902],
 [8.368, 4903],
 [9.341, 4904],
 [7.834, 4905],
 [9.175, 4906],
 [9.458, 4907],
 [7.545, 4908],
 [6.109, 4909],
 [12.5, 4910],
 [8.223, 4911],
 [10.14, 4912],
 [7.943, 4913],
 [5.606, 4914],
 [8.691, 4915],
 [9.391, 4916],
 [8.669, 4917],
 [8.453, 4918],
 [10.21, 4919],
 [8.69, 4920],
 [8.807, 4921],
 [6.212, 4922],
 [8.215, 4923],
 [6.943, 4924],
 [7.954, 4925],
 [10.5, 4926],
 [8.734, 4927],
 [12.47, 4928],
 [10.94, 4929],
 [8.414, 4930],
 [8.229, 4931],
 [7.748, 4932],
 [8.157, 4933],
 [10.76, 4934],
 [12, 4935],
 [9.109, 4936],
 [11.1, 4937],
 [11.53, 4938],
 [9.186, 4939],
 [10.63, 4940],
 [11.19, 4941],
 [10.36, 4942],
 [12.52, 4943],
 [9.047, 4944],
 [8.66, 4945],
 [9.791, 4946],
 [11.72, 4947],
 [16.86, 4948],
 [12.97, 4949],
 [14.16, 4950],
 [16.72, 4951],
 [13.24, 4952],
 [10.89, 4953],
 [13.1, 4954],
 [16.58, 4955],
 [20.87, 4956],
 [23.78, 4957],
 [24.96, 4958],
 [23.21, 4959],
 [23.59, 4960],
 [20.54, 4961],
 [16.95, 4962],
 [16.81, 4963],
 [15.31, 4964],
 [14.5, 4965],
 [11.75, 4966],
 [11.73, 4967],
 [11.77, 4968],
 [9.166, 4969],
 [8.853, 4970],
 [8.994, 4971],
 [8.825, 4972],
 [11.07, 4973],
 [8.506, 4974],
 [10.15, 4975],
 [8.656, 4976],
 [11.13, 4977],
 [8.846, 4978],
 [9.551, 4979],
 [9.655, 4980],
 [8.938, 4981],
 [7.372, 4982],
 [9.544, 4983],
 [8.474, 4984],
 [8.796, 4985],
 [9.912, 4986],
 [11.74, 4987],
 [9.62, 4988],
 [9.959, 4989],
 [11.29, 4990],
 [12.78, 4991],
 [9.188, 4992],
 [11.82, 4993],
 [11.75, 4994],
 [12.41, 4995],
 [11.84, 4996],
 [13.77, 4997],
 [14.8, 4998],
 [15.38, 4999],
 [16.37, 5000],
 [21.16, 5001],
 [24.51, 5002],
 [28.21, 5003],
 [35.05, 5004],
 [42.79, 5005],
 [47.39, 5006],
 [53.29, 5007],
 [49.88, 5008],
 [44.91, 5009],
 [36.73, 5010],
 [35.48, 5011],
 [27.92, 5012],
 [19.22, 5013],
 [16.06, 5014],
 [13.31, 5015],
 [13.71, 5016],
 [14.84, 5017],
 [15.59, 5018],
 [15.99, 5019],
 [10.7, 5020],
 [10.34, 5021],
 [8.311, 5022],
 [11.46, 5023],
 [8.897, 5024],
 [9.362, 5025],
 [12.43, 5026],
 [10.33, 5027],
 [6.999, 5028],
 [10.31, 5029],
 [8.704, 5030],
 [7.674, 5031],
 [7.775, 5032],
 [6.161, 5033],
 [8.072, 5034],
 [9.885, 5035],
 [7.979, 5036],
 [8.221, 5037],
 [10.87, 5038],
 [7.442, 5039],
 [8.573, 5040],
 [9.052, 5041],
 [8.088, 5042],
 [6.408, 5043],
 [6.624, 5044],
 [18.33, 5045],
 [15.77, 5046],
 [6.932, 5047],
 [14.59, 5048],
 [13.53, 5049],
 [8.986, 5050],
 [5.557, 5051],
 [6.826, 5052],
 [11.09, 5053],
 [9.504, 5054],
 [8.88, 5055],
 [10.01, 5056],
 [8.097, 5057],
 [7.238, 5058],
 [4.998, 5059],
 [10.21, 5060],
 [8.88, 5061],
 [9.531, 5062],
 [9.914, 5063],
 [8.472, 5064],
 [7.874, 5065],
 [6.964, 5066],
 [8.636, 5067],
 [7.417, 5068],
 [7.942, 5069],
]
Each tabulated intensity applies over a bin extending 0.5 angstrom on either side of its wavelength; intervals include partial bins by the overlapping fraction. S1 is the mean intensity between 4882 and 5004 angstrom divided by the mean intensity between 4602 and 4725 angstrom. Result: 1.19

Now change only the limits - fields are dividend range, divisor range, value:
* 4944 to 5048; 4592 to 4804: 1.56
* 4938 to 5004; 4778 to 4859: 1.42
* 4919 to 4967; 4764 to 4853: 1.30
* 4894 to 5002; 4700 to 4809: 1.18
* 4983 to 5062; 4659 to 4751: 1.55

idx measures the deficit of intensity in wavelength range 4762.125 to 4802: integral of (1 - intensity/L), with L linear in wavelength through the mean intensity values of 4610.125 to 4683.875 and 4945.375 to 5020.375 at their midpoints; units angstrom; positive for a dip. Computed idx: 8.2 angstrom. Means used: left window 9.48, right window 17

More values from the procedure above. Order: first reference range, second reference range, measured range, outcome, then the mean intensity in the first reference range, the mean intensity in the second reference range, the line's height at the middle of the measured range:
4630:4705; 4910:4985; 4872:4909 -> 8.7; 9.53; 11.4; 11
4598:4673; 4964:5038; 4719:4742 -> 4.1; 9.51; 15.2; 11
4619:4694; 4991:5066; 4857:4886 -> 6.0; 9.55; 14.8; 12.6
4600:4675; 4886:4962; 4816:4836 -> 1.8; 9.49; 10.8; 10.4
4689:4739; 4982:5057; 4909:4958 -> 9.2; 9.2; 15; 13.4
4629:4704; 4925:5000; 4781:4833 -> 5.7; 9.53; 12.1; 10.8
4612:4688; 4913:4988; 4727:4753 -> 2.0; 9.5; 11.4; 10.1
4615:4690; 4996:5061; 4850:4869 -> 2.2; 9.52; 15.5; 12.8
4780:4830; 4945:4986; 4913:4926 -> 4.2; 9.62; 13.1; 12.1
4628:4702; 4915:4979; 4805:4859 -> 7.8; 9.55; 11.9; 10.9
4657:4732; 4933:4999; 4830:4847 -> 3.1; 9.45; 12.4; 11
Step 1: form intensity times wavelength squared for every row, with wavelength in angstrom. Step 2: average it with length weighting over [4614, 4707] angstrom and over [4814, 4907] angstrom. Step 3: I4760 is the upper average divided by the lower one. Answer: 1.07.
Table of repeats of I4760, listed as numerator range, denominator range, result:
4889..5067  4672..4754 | 1.48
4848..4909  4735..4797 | 1.02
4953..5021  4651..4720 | 2.09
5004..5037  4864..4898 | 2.38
